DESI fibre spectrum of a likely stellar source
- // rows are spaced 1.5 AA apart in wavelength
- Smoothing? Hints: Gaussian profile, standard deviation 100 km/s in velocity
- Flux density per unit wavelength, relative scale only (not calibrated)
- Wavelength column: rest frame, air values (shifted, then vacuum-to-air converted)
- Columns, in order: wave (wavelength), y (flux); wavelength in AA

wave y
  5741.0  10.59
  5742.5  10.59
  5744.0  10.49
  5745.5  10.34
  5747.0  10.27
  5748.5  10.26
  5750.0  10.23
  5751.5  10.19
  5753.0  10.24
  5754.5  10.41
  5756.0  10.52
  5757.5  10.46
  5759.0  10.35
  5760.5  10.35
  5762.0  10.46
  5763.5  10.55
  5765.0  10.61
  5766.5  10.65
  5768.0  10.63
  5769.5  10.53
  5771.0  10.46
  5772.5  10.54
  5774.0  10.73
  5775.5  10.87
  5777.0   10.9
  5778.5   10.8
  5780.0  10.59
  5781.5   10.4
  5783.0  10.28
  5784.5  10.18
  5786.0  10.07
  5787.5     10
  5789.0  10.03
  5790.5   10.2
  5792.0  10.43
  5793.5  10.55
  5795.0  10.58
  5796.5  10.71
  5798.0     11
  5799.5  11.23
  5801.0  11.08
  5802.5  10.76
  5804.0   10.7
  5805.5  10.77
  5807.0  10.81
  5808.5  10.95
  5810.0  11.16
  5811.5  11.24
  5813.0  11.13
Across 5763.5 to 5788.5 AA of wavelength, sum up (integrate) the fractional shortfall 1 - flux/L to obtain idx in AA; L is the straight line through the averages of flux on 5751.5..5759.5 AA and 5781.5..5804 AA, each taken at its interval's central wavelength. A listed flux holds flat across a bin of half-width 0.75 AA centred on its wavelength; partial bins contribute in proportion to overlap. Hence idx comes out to -0.1 AA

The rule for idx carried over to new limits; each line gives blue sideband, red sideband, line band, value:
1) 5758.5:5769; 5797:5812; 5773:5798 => 0.6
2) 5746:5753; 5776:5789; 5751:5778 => -0.6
